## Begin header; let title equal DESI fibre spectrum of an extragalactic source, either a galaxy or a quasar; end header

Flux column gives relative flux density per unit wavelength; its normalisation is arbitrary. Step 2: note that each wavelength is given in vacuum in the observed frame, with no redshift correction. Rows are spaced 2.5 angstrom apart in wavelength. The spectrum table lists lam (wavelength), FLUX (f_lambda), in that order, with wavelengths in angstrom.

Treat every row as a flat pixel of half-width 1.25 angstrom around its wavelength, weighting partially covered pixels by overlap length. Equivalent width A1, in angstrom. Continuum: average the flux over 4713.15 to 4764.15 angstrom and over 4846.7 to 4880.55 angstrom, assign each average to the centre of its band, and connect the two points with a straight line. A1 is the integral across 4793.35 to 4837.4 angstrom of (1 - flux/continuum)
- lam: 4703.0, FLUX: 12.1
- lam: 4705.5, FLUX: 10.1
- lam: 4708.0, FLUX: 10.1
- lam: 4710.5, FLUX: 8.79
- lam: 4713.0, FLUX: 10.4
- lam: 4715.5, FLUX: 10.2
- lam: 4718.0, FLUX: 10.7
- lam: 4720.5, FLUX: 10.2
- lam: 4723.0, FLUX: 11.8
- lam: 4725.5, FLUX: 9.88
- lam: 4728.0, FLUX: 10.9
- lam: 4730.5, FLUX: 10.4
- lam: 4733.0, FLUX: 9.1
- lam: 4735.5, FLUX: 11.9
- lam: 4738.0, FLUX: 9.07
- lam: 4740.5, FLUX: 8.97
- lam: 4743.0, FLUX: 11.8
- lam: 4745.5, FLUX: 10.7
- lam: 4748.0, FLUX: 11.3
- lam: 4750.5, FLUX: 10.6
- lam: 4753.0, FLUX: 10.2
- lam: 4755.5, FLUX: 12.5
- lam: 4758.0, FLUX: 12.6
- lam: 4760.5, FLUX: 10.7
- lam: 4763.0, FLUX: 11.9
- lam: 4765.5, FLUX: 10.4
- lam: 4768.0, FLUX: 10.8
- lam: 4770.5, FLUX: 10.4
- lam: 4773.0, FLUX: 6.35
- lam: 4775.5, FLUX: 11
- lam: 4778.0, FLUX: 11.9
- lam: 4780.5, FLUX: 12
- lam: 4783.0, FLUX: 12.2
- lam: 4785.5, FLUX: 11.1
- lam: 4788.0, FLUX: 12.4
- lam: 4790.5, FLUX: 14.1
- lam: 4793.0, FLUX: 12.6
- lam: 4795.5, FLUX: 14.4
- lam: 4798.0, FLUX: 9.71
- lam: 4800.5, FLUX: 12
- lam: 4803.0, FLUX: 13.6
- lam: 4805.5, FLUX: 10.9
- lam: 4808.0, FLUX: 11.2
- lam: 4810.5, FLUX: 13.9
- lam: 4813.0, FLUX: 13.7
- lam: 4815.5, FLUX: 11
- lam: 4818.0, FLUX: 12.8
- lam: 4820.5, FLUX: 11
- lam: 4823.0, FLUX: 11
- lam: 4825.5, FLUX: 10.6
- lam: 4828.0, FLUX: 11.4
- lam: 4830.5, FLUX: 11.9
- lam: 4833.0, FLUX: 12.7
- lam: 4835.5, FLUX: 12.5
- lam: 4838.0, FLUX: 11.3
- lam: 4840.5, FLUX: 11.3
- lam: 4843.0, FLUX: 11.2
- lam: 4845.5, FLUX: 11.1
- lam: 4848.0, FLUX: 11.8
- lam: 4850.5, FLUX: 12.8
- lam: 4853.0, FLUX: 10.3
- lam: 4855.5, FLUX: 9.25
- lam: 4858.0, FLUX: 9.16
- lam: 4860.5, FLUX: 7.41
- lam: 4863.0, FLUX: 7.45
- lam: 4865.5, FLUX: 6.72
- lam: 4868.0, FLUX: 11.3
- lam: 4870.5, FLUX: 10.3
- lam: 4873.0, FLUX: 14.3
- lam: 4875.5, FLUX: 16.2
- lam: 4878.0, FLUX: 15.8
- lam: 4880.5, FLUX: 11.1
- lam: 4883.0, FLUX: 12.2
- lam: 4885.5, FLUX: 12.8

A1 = -4.5 angstrom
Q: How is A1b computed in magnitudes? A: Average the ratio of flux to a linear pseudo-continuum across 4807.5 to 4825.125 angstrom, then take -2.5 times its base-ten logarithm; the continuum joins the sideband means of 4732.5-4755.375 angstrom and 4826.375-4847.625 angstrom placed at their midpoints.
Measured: -0.06 mag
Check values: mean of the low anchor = 10.6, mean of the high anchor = 11.7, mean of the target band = 12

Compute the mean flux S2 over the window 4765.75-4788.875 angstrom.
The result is 10.9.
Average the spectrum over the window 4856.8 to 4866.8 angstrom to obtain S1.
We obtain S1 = 7.7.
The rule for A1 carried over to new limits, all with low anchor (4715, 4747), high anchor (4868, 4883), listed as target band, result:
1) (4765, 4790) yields 0.9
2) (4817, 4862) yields 5.3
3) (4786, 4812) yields -1.5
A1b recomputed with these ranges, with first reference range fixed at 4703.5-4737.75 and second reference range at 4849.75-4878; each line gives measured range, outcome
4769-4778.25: 0.080 mag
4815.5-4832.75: -0.090 mag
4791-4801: -0.173 mag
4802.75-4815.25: -0.181 mag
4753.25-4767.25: -0.105 mag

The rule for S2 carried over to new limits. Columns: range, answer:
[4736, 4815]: 11.5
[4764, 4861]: 11.4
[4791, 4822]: 12.3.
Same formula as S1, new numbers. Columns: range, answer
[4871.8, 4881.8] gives 14.3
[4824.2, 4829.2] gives 11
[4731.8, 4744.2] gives 10.2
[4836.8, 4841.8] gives 11.3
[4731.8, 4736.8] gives 10.5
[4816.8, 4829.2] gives 11.4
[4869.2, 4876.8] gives 13.6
